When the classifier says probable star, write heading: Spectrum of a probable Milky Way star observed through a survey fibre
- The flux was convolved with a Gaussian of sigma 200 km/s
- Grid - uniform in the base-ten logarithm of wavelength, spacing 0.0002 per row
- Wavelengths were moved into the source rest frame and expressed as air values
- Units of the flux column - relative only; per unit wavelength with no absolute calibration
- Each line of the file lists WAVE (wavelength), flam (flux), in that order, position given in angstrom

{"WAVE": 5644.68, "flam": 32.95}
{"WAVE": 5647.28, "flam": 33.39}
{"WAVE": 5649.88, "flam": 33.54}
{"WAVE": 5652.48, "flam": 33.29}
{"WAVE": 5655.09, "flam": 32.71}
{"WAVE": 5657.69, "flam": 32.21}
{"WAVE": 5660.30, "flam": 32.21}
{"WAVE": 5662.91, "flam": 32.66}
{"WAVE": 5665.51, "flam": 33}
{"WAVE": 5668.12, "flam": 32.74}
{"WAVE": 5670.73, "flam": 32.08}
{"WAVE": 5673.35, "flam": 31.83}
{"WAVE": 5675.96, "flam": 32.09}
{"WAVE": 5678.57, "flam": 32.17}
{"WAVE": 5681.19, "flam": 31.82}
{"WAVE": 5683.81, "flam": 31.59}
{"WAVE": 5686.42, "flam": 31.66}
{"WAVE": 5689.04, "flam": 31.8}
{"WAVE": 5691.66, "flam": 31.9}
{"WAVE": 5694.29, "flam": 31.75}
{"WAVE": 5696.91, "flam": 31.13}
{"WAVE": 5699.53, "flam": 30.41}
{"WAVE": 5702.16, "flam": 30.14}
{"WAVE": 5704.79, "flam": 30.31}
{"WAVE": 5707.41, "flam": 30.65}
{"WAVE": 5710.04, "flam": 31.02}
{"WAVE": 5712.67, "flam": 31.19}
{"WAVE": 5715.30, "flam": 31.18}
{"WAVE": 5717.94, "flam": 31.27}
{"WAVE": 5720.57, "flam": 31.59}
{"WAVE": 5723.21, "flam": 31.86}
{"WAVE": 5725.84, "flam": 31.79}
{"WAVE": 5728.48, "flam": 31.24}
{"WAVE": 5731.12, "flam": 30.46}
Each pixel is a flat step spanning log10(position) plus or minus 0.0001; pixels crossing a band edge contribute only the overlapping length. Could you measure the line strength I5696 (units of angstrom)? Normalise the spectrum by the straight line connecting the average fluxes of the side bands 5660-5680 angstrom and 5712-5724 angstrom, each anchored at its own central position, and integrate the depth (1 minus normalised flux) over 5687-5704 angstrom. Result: 0.35 angstrom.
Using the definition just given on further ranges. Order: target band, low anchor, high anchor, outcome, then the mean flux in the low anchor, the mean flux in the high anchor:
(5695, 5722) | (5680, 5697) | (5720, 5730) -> 0.6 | 31.7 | 31.6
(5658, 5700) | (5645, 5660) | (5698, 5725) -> 0.1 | 33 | 31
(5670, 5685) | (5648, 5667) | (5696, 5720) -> 0.1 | 32.8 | 30.8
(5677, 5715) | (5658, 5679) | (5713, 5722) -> 0.6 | 32.4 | 31.3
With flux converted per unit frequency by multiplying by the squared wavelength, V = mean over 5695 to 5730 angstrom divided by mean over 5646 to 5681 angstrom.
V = 1.0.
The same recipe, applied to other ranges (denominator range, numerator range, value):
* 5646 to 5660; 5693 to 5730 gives 0.96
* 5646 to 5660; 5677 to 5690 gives 0.98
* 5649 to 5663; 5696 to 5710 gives 0.95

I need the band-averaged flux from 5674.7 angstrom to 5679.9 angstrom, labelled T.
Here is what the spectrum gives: 32.1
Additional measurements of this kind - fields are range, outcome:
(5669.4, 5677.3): 32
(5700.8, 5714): 30.7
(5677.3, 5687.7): 31.8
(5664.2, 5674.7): 32.4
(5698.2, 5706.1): 30.3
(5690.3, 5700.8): 31.3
